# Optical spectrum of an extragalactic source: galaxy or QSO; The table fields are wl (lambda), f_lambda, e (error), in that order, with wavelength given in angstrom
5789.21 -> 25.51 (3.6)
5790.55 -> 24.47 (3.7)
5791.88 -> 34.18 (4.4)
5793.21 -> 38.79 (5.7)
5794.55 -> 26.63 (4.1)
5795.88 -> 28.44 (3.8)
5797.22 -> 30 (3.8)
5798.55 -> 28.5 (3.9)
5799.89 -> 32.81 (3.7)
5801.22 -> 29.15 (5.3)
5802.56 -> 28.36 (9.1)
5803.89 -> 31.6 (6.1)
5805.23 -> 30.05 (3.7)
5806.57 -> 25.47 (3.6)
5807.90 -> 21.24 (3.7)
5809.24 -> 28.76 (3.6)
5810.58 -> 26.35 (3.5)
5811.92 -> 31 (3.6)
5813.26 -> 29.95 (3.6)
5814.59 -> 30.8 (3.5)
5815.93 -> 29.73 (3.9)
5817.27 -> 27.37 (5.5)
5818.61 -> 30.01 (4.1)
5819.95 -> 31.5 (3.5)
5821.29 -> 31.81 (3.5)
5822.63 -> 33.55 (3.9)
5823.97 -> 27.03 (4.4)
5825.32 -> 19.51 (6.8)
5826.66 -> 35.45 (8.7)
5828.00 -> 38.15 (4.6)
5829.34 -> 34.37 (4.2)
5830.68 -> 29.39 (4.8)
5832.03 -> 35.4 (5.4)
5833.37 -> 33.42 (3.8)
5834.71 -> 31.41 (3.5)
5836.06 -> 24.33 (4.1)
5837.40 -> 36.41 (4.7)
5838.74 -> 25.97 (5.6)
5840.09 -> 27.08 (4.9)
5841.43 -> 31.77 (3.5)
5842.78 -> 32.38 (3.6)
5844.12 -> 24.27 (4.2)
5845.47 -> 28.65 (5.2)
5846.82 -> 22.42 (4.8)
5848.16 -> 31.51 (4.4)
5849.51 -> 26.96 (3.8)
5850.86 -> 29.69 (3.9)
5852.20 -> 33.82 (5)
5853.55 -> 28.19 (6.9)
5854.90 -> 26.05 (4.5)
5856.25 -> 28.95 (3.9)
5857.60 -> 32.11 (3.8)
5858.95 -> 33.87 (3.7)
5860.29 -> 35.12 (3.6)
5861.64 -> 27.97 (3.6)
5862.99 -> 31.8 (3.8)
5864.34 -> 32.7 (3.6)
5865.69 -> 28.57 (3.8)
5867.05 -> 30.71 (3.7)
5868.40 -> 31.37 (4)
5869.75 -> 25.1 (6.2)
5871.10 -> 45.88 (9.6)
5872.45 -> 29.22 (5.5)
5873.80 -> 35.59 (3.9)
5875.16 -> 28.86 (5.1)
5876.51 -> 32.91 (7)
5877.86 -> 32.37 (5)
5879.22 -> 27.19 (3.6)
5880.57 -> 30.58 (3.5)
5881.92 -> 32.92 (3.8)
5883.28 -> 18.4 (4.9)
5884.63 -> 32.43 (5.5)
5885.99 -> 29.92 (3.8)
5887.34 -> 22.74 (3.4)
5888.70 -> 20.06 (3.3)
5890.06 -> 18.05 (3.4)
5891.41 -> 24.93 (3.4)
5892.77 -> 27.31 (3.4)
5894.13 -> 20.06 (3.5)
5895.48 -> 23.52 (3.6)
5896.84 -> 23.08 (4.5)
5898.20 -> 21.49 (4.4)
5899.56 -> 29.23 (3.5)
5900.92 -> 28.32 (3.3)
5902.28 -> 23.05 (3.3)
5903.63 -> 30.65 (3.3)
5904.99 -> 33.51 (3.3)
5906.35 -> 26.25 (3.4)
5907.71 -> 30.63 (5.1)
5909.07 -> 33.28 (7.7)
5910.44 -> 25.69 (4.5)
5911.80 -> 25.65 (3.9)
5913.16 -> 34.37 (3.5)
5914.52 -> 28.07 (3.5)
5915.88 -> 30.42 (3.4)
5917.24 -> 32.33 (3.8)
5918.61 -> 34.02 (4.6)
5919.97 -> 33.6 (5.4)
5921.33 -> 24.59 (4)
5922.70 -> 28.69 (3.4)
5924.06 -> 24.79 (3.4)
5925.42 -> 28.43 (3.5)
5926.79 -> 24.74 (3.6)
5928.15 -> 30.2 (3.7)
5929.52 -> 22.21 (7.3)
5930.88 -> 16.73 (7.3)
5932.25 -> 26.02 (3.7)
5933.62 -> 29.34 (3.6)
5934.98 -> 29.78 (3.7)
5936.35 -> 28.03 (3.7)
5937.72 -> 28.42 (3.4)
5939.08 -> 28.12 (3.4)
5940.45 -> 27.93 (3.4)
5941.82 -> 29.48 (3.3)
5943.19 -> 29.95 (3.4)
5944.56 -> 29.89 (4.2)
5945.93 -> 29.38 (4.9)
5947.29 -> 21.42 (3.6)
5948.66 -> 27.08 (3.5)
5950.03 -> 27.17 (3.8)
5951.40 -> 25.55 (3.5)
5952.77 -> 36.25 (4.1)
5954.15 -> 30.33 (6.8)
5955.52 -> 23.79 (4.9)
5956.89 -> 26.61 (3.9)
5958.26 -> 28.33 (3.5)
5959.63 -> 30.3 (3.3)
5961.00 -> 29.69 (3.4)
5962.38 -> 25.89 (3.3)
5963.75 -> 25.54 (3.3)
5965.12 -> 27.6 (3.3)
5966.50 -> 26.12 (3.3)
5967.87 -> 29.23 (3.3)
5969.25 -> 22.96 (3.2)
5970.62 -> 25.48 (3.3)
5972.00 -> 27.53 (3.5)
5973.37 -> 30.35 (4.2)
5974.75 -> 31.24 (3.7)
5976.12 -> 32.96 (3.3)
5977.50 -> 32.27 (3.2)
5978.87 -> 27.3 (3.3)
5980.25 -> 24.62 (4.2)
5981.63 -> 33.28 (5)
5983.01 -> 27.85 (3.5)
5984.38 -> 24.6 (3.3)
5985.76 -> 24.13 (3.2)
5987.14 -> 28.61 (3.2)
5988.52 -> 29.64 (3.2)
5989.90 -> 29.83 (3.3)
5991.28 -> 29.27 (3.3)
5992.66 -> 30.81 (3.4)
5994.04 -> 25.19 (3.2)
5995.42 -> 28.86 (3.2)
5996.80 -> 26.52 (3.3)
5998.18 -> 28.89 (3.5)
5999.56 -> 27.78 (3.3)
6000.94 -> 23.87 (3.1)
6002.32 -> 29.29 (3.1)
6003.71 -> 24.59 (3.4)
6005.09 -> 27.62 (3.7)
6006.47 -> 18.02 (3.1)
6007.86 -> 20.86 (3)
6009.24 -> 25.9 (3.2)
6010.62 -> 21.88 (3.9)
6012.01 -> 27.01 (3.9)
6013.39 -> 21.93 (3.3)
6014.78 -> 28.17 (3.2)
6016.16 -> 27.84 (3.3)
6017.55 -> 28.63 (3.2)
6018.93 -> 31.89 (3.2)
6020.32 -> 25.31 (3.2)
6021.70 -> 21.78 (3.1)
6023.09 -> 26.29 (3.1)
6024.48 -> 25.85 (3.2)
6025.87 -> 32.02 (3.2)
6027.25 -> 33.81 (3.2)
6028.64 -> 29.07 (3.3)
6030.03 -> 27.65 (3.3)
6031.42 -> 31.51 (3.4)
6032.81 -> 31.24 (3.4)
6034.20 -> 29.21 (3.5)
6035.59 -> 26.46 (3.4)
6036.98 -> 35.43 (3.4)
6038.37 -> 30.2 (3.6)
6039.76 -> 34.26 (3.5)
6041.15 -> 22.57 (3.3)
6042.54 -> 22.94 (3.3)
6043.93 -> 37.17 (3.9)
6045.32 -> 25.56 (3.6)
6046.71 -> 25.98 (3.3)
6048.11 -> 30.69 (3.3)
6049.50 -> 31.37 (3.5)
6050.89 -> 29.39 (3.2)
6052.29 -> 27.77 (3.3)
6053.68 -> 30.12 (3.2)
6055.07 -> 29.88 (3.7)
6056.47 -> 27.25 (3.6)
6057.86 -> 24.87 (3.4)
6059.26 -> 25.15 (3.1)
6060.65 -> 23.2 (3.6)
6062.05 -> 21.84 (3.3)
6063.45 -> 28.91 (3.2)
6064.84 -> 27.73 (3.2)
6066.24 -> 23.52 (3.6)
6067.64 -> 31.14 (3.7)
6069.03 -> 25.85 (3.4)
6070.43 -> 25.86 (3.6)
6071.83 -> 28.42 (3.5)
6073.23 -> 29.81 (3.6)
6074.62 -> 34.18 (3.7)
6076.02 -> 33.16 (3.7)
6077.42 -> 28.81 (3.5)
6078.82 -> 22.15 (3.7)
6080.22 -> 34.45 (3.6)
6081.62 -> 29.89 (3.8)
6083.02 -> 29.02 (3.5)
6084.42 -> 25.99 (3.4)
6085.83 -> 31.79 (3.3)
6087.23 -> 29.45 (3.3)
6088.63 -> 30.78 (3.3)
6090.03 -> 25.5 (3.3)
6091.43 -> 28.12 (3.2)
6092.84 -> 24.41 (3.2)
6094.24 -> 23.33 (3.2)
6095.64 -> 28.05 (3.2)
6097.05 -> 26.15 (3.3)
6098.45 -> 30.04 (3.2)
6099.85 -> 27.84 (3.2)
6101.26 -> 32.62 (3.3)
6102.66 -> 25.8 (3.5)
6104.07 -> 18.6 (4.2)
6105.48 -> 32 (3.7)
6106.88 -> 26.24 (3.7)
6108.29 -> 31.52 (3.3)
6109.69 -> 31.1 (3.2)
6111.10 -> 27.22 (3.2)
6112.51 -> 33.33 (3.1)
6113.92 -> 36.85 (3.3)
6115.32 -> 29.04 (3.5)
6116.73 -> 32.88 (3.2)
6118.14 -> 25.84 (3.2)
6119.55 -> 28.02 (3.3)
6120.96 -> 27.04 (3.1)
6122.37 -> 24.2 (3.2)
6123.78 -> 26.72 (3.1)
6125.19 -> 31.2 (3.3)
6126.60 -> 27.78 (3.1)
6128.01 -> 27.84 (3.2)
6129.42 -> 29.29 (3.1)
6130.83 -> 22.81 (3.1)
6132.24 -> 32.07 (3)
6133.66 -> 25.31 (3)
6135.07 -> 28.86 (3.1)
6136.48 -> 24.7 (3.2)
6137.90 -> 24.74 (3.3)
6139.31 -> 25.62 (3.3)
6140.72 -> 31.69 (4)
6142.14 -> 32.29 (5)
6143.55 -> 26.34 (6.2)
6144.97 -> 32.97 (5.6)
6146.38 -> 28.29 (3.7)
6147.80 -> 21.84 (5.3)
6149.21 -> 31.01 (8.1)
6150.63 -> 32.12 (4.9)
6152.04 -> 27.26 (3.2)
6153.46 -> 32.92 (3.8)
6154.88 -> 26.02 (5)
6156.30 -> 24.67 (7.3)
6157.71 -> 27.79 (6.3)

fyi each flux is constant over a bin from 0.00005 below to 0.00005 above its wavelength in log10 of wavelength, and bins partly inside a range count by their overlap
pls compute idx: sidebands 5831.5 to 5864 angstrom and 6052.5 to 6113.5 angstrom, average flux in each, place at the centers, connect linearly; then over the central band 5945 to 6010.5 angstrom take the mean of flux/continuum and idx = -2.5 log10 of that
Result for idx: 0.058 mag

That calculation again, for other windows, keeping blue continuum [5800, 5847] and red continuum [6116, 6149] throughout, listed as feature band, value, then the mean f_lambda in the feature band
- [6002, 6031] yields 0.08 mag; 26.5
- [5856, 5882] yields -0.08 mag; 31.7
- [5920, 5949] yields 0.07 mag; 27.1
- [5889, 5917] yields 0.09 mag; 26.9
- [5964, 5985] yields 0.02 mag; 28.2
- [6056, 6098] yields 0.02 mag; 27.6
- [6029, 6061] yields -0.02 mag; 28.8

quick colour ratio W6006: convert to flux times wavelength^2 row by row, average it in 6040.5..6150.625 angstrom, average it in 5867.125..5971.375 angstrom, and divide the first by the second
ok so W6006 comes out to 1.07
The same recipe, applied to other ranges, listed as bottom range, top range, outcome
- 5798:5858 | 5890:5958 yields 0.96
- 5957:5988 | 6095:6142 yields 1.06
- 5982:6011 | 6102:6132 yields 1.12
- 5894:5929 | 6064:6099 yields 1.06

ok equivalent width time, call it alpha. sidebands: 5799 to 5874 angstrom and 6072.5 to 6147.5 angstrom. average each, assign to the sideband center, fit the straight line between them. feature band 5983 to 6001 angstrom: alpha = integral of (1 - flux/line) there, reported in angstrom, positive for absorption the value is 1.0 angstrom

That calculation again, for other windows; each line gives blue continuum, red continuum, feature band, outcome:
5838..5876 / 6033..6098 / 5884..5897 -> 2.5 angstrom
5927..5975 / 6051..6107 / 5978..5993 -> -0.3 angstrom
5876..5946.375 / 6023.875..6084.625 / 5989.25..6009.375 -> 1.3 angstrom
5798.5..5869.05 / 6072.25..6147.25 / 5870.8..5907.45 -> 2.6 angstrom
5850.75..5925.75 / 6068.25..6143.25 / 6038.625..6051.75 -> -0.2 angstrom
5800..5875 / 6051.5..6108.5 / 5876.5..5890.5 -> 1.3 angstrom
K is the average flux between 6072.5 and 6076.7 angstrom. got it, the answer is 32.4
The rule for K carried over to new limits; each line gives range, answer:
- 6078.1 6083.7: 28.9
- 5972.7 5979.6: 30.8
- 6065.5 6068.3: 27.2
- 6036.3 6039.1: 32.8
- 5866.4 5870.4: 29.1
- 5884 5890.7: 24.6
